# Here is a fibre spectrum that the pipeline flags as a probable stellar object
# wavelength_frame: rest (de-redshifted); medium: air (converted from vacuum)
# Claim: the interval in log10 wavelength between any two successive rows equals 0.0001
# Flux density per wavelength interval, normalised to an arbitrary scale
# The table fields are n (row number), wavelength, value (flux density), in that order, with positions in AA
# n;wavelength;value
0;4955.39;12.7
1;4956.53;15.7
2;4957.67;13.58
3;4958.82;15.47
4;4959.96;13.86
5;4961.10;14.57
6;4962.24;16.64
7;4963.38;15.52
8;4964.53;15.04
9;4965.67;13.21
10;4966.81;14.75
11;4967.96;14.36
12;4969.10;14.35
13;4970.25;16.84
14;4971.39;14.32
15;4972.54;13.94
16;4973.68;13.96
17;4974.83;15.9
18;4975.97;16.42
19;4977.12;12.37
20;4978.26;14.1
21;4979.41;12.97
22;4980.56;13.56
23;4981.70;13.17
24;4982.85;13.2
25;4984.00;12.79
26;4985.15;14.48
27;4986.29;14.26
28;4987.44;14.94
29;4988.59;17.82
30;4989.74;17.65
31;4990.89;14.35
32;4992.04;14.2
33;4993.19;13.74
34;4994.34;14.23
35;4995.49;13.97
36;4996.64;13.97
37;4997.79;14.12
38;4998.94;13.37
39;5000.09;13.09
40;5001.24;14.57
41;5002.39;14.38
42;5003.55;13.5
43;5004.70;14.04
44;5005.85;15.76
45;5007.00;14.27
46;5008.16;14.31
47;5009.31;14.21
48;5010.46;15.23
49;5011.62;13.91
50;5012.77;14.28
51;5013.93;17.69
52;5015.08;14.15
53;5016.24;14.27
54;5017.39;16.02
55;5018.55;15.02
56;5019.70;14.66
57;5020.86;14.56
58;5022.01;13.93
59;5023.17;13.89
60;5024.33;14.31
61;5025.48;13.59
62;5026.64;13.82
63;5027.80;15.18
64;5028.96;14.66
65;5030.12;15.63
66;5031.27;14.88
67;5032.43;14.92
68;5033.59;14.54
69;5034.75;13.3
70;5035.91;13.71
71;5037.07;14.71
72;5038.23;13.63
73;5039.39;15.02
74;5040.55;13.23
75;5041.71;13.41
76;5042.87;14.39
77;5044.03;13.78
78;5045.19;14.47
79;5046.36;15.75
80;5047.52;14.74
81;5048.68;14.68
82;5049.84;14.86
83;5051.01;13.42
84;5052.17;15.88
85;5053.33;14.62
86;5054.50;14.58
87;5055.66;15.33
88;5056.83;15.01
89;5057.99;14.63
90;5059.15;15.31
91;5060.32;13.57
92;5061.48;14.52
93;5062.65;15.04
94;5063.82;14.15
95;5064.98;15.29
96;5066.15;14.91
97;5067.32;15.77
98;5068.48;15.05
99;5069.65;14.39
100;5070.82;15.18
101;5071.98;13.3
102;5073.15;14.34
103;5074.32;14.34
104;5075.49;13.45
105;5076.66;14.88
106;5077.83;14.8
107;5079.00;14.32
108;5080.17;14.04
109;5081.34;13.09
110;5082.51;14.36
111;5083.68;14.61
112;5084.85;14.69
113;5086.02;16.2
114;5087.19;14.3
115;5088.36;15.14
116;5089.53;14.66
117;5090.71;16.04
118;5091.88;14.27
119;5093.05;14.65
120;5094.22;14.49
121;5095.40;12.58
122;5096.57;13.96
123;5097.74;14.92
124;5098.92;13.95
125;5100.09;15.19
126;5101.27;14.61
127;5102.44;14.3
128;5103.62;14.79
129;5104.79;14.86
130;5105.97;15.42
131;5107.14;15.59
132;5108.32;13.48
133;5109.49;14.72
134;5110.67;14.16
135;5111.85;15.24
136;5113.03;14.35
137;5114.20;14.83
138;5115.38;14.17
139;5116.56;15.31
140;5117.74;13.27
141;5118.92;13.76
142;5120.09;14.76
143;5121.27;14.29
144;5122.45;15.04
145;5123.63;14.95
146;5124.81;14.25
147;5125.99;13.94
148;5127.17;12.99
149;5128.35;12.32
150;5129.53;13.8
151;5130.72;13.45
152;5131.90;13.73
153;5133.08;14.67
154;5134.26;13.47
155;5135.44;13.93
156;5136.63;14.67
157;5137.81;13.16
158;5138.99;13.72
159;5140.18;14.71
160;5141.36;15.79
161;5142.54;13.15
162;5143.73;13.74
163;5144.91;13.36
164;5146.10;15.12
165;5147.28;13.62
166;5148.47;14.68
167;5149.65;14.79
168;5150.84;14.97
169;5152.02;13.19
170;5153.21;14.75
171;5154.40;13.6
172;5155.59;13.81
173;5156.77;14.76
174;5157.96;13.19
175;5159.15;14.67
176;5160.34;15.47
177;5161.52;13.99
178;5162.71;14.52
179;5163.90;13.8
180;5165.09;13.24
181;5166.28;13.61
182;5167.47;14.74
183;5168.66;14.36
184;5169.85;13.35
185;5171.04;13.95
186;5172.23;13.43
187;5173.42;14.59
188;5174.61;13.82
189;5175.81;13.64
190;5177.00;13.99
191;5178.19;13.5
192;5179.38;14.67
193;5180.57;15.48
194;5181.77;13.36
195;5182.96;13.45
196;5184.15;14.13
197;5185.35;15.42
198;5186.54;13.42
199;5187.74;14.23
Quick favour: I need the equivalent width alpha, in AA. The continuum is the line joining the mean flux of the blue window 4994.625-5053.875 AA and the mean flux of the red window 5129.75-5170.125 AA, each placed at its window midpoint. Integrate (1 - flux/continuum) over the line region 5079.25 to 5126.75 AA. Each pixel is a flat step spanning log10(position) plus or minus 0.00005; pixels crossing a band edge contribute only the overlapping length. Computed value -1.0 AA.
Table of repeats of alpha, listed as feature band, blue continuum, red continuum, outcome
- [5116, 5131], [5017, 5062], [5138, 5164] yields 0.3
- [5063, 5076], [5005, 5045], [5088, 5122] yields 0.0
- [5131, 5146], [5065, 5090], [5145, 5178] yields 0.2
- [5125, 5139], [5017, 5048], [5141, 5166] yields 0.5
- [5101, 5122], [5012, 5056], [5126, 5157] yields -0.6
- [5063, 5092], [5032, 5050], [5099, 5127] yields -0.4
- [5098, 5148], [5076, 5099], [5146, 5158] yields 0.4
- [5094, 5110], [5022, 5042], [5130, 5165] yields -0.3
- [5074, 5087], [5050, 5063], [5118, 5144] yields 0.0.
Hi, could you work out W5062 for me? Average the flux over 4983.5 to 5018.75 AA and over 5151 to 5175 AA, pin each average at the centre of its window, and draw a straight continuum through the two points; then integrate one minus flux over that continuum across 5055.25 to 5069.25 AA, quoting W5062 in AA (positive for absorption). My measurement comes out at -0.5 AA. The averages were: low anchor 14.6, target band 14.9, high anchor 14.1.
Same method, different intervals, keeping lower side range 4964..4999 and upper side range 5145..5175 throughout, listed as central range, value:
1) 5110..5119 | -0.1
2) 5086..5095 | -0.4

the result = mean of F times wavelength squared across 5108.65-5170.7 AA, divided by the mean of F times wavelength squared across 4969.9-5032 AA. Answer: 1.0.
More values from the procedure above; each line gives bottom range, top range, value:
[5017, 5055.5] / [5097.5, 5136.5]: 1.02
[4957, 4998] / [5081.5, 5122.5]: 1.05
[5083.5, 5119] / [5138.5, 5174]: 0.99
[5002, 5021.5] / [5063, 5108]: 1.02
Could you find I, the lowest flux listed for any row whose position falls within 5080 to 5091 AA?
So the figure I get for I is 13.09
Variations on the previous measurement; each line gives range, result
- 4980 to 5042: 12.79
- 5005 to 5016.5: 13.91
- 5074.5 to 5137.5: 12.32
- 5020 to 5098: 12.58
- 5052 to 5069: 13.57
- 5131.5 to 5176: 13.15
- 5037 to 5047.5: 13.23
